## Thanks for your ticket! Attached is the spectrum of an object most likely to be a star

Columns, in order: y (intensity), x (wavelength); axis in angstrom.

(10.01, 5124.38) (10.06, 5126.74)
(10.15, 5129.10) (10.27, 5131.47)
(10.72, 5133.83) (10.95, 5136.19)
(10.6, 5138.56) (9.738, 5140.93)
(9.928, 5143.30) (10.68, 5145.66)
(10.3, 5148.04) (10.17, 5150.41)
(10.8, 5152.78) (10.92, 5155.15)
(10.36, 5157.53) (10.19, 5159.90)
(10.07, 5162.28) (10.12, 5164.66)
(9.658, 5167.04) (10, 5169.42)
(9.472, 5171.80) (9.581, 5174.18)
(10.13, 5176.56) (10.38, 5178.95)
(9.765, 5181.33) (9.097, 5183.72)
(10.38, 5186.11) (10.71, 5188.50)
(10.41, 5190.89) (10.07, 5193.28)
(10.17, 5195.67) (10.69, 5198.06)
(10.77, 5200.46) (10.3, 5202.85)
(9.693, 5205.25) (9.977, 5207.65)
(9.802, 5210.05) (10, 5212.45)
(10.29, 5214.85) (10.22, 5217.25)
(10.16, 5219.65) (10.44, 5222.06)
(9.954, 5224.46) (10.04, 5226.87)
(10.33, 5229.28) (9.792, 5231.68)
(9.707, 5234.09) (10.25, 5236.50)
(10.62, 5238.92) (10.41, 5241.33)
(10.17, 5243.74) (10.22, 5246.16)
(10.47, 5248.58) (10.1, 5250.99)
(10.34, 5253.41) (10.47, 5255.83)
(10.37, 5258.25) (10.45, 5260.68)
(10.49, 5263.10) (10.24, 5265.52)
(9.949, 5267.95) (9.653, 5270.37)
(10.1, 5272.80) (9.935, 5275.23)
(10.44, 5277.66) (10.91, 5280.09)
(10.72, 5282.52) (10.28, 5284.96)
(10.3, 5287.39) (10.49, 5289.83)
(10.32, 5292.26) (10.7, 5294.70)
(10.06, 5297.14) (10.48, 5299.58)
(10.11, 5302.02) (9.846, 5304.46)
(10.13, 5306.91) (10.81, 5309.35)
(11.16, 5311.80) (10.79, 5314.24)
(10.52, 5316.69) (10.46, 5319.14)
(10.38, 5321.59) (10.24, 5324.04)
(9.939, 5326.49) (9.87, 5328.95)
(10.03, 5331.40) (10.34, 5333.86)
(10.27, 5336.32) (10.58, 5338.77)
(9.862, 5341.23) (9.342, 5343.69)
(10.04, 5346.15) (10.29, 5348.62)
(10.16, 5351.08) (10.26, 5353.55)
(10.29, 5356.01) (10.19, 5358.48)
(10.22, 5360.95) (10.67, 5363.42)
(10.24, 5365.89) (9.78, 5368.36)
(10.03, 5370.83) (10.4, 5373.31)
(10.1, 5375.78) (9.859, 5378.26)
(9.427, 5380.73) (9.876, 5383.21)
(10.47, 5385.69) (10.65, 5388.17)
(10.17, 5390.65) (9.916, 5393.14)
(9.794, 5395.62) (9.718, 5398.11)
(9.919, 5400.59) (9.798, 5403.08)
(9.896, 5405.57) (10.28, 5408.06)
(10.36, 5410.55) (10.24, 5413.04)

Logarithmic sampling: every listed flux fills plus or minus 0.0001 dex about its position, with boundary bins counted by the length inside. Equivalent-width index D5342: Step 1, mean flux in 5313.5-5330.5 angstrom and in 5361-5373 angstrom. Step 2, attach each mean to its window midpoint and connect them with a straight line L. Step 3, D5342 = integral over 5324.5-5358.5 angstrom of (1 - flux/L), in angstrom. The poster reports 0.5 angstrom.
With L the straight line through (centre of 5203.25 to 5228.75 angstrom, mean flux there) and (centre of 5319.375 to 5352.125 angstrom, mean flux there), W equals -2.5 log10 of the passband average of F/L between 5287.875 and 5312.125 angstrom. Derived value -0.03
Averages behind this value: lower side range 10.1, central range 10.4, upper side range 10.1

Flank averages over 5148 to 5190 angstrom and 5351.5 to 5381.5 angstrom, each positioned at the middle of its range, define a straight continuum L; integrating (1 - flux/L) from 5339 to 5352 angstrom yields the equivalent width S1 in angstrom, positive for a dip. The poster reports 0.2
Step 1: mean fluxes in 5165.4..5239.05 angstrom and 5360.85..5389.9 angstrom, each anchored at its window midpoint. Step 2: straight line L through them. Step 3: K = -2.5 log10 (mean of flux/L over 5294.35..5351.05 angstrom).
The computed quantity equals -0.015 mag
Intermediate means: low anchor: 10.1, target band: 10.3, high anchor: 10.1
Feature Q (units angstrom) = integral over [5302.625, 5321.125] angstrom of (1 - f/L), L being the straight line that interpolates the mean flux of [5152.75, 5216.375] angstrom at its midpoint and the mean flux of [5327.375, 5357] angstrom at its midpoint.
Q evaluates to -0.7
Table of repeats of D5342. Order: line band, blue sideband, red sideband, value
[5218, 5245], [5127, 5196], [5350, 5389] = 0.0 angstrom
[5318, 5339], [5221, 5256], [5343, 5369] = -0.1 angstrom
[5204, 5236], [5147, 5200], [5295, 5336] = 0.6 angstrom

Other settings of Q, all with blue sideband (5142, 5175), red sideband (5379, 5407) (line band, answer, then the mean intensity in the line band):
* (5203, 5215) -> 0.2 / 9.95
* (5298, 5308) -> -0.1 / 10.1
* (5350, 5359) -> -0.2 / 10.2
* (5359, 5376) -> -0.4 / 10.2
